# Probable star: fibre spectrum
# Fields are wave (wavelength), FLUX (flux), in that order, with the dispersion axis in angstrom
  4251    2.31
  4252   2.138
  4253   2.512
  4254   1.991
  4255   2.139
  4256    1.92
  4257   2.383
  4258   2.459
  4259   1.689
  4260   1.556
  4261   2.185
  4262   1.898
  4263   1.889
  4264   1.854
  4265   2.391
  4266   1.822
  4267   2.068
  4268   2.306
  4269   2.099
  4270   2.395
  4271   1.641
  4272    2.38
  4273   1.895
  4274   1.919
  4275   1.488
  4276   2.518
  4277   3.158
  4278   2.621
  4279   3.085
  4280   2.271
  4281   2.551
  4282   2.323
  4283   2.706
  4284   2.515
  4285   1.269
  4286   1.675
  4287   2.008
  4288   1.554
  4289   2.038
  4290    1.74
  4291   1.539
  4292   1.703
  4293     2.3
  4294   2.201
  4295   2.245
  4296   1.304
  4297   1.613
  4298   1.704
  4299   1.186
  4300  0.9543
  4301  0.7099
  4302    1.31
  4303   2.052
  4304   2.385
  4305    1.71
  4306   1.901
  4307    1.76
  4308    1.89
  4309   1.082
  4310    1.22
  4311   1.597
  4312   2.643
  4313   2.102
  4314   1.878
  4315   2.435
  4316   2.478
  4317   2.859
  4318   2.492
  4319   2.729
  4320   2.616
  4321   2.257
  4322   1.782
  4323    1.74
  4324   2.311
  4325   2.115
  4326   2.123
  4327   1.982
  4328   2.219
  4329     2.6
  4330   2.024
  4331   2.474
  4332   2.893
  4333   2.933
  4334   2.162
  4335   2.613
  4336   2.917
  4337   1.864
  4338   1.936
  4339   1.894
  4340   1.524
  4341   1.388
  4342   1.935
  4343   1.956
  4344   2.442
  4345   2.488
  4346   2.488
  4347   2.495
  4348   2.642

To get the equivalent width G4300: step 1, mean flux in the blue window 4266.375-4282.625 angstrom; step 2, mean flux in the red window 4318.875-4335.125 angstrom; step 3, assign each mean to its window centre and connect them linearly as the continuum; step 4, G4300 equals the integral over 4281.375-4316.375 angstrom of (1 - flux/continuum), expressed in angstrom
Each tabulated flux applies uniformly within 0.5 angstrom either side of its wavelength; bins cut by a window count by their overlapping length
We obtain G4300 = 7.3 angstrom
